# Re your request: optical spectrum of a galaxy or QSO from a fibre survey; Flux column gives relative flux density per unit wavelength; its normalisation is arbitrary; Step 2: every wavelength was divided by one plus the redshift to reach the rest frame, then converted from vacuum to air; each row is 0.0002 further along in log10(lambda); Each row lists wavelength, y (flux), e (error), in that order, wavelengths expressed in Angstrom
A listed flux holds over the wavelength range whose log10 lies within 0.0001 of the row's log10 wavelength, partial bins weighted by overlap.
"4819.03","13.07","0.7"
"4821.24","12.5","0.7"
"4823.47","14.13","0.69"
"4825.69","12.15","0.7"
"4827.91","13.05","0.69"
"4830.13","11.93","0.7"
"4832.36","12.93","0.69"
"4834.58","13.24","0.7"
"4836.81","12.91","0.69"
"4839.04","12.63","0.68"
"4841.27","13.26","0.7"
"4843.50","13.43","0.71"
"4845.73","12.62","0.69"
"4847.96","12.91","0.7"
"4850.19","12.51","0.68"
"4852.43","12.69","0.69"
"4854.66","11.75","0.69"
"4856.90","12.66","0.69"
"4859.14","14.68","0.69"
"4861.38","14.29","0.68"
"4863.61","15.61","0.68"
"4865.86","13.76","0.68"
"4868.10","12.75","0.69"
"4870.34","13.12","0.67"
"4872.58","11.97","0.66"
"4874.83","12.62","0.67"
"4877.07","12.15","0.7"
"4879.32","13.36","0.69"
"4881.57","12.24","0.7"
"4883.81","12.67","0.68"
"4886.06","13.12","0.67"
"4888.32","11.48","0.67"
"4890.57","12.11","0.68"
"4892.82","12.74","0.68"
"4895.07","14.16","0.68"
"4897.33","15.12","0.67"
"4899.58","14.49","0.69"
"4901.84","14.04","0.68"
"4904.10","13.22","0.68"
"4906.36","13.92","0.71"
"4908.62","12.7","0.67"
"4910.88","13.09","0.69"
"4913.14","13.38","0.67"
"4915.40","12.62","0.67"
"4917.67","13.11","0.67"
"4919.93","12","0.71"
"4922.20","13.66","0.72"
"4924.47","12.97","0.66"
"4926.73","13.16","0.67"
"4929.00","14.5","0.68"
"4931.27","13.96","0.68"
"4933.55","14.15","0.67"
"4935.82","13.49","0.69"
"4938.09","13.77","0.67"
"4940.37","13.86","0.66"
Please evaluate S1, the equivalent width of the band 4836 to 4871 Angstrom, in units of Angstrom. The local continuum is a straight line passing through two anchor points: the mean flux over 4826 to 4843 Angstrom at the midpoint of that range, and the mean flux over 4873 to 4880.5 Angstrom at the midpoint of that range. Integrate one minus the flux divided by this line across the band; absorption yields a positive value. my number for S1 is -1.3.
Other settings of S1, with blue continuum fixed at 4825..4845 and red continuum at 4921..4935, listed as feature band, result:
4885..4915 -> 0.3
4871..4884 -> 0.7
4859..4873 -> -0.7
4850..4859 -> 0.3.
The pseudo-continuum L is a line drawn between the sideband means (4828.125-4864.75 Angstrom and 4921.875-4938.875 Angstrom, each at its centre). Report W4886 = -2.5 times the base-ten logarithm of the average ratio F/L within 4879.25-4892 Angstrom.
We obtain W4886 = 0.08 mag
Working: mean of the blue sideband 13.1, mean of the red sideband 13.7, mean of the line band 12.4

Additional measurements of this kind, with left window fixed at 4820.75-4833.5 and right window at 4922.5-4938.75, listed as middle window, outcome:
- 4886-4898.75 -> 0.02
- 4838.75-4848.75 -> 0.00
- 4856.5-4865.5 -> -0.10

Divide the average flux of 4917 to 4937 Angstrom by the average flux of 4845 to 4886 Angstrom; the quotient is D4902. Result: 1.0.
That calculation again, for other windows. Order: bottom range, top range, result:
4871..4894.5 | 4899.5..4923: 1.06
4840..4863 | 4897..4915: 1.04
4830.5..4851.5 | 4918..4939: 1.05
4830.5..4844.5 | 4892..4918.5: 1.04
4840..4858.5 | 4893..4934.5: 1.06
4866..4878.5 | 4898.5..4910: 1.08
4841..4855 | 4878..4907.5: 1.04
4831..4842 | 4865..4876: 0.99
